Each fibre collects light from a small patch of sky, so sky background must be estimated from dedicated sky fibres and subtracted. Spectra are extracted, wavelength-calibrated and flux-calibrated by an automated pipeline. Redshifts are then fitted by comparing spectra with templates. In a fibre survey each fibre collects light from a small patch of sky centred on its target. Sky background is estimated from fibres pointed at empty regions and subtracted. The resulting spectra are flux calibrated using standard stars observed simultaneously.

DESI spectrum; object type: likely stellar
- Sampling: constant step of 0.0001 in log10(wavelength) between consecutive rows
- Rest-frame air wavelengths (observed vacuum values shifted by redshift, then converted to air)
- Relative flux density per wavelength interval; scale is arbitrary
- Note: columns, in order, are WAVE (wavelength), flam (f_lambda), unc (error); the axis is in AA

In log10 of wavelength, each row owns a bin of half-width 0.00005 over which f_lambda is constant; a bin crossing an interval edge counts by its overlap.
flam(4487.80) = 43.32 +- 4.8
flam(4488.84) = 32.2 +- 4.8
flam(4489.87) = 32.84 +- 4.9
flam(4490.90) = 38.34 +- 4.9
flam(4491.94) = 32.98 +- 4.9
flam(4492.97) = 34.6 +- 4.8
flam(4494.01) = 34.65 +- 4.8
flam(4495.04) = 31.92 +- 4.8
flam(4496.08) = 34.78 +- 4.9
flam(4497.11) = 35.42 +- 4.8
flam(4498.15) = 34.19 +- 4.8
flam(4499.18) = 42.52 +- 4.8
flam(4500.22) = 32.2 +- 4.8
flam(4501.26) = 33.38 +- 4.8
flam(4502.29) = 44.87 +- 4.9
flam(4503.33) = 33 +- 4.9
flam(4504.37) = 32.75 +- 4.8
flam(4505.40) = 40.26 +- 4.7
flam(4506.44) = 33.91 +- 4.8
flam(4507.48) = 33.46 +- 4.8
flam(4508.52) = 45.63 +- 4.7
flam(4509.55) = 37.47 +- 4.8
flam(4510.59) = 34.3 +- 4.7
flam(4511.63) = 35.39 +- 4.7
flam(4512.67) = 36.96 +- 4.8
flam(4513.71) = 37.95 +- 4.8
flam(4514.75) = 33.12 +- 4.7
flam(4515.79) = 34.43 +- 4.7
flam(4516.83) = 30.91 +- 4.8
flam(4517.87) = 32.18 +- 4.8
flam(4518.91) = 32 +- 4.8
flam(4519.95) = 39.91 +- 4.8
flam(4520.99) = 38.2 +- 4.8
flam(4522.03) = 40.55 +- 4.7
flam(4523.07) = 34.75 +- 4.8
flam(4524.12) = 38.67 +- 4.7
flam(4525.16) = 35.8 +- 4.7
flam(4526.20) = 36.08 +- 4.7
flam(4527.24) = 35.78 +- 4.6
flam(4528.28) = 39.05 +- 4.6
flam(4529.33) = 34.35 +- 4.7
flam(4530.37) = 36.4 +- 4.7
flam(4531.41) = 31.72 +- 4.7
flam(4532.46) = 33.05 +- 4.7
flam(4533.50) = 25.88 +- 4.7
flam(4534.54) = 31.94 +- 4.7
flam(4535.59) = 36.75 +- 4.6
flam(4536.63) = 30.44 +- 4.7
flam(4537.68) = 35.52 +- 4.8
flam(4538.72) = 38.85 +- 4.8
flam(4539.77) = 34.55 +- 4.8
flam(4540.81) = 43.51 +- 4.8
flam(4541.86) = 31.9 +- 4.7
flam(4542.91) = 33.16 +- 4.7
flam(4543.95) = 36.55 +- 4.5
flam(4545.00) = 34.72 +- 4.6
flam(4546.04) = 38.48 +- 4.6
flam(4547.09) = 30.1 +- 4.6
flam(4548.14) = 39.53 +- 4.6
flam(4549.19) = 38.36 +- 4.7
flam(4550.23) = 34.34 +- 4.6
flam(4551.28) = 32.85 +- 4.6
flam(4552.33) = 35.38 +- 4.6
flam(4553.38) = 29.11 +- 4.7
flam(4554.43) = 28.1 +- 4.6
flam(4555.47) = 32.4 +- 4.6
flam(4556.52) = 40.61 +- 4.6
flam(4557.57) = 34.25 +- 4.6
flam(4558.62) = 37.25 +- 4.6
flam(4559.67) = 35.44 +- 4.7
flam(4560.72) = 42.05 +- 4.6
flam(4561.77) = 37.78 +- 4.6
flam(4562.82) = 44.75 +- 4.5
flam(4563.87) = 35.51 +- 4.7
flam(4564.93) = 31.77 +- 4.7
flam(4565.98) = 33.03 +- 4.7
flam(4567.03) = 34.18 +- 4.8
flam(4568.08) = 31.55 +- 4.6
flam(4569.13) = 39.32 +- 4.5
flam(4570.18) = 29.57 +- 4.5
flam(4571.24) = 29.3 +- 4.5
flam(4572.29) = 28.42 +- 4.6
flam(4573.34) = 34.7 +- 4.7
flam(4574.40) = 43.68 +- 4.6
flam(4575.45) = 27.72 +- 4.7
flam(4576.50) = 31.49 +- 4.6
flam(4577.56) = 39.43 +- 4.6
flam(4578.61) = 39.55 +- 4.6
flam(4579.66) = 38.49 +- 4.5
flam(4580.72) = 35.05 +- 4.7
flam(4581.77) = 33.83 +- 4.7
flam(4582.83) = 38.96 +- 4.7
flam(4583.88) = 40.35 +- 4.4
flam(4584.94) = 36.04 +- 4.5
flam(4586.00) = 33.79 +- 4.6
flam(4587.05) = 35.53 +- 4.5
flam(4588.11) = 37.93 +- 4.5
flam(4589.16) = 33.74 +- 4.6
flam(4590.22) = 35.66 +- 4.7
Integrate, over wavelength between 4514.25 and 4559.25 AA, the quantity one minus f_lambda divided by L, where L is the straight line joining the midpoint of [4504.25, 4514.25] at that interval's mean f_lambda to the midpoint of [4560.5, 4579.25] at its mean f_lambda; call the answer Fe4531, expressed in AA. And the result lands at 1.5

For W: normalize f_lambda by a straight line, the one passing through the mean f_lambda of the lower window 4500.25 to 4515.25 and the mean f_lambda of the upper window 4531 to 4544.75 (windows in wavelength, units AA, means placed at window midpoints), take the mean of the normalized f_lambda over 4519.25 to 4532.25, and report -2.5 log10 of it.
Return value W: -0.05 mag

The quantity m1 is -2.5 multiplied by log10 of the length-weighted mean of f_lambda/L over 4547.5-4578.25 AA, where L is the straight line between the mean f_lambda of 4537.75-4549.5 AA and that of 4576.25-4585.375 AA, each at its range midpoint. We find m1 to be 0.06 mag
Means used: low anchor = 36.3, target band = 34.9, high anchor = 37.2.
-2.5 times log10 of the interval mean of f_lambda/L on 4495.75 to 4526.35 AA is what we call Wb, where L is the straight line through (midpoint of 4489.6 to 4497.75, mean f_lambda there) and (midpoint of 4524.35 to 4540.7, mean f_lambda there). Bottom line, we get -0.05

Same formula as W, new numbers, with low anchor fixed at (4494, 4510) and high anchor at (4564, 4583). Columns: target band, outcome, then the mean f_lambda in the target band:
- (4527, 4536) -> 0.06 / 33.8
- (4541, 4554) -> 0.01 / 34.7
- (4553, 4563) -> -0.04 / 36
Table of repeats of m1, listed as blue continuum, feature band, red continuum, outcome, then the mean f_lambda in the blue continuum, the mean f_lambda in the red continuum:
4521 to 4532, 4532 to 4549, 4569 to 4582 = 0.033 mag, 36.4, 34.5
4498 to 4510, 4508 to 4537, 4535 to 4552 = 0.031 mag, 37.1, 35.6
